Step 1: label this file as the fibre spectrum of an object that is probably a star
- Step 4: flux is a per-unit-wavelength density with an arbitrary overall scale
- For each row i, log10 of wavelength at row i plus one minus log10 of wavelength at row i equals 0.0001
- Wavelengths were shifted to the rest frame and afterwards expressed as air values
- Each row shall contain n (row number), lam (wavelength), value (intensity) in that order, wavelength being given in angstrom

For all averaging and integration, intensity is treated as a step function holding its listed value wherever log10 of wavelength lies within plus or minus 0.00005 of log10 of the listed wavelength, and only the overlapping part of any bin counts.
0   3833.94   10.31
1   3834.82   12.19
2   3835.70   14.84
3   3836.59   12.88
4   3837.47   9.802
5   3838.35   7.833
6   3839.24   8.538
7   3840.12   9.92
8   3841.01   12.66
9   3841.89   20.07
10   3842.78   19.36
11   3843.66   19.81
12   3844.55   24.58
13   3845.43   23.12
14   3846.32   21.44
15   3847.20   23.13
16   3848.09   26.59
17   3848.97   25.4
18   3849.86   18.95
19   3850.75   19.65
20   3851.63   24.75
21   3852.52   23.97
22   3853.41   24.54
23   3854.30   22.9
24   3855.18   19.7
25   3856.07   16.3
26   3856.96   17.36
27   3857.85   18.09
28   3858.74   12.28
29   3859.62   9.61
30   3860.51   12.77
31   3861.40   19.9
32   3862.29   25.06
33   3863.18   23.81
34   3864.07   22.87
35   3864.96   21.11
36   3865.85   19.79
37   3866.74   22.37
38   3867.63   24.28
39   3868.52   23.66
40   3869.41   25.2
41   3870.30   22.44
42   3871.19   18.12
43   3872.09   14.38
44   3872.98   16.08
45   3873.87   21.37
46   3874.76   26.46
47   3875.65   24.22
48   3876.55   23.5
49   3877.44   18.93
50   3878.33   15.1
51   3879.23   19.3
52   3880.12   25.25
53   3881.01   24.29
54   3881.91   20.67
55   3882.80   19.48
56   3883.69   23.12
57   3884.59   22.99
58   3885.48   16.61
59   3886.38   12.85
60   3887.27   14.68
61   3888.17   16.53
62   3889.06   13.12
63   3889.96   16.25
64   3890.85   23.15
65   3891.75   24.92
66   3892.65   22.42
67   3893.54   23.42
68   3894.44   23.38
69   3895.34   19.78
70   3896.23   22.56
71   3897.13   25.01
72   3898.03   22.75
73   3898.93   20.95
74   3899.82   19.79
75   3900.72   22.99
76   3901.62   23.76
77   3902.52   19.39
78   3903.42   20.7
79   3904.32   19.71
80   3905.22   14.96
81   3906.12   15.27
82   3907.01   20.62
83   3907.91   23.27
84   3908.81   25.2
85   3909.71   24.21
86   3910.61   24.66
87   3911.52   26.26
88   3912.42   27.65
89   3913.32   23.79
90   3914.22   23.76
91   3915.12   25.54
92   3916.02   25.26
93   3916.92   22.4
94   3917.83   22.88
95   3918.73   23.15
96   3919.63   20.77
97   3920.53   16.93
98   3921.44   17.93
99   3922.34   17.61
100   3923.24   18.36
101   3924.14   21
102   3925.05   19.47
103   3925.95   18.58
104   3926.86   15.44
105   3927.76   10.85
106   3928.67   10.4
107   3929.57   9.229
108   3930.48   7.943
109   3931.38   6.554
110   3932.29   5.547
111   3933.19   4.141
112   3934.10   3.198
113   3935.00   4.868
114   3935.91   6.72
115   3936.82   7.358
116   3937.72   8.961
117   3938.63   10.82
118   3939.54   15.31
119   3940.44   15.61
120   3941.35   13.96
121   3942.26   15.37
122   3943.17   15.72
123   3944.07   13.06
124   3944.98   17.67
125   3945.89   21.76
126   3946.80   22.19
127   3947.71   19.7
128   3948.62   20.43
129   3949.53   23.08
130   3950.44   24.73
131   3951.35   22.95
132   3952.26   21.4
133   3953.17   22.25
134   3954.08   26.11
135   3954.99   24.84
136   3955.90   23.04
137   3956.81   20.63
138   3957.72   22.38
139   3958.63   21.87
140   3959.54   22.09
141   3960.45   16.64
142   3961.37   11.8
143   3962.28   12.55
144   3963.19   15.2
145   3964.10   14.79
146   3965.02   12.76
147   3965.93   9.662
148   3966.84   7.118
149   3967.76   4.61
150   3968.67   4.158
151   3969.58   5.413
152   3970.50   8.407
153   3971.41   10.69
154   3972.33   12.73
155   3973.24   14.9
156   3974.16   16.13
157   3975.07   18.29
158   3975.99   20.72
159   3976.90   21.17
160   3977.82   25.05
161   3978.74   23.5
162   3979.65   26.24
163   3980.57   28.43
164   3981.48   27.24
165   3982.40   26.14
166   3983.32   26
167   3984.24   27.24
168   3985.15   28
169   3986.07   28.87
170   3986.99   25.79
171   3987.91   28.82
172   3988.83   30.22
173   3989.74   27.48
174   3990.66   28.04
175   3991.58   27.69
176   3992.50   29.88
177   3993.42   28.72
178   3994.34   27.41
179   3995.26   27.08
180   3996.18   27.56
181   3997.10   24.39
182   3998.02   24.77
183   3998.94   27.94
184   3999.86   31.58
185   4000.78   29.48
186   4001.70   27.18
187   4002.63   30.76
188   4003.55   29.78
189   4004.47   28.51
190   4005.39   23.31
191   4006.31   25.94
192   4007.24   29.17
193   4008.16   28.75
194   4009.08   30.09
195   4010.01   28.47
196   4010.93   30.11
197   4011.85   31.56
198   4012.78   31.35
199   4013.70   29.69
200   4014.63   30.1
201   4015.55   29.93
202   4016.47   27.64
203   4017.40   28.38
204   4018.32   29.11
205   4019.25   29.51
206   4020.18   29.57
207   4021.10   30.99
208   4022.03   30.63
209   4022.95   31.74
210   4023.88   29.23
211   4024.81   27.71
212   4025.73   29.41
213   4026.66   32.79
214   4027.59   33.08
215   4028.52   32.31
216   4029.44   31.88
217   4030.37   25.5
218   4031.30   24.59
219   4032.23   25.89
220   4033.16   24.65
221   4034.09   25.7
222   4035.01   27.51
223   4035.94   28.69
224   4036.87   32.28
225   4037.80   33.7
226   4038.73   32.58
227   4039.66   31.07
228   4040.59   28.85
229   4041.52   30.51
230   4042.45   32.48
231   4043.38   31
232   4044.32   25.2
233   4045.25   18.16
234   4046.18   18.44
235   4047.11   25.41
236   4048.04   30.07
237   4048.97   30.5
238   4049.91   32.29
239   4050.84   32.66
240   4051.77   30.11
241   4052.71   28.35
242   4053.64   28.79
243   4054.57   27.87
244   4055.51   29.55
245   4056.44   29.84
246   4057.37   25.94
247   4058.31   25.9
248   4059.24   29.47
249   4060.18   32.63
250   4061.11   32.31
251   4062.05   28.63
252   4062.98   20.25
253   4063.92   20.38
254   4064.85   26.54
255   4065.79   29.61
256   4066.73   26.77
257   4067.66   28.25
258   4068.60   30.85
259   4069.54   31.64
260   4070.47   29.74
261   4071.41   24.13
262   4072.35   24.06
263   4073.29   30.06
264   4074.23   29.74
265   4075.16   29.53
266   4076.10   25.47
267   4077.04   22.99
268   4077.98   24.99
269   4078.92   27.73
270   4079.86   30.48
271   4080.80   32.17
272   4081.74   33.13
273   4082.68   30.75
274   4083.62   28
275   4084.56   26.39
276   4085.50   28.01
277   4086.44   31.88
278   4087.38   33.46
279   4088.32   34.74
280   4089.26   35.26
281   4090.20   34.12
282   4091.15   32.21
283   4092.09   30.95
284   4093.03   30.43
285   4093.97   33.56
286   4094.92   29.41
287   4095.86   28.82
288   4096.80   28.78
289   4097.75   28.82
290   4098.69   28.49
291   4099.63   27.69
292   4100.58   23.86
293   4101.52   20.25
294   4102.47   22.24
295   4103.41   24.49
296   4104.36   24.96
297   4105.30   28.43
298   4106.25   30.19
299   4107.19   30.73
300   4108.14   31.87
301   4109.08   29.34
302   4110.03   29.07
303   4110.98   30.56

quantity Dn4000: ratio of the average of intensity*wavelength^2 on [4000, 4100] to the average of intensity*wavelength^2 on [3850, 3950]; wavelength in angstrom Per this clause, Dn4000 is 1.66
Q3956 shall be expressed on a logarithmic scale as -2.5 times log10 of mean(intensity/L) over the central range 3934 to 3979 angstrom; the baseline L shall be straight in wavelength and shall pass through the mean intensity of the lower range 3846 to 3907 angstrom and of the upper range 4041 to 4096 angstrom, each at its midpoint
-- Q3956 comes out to 0.444 mag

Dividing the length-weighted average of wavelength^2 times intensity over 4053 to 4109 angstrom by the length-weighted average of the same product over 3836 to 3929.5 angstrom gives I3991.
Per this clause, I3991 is 1.58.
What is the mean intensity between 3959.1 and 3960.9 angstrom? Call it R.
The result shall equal 19.4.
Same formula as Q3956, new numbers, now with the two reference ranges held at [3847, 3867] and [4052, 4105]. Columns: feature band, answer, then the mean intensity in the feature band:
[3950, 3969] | 0.36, 17.3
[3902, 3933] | 0.19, 18.9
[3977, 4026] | -0.10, 28.3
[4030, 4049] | -0.03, 27.7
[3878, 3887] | 0.07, 19.9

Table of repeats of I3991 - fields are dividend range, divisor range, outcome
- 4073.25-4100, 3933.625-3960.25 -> 1.83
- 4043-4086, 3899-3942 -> 1.76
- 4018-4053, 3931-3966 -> 1.90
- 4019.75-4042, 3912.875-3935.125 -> 1.96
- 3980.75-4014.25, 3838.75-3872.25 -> 1.52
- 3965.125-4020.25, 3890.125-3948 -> 1.42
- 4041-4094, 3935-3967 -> 1.79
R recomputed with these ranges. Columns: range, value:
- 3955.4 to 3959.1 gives 22.1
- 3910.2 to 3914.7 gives 25.2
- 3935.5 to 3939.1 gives 8.5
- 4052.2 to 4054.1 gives 28.5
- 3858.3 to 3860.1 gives 11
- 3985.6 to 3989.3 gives 28.4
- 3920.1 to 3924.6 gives 18.4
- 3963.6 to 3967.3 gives 11.1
